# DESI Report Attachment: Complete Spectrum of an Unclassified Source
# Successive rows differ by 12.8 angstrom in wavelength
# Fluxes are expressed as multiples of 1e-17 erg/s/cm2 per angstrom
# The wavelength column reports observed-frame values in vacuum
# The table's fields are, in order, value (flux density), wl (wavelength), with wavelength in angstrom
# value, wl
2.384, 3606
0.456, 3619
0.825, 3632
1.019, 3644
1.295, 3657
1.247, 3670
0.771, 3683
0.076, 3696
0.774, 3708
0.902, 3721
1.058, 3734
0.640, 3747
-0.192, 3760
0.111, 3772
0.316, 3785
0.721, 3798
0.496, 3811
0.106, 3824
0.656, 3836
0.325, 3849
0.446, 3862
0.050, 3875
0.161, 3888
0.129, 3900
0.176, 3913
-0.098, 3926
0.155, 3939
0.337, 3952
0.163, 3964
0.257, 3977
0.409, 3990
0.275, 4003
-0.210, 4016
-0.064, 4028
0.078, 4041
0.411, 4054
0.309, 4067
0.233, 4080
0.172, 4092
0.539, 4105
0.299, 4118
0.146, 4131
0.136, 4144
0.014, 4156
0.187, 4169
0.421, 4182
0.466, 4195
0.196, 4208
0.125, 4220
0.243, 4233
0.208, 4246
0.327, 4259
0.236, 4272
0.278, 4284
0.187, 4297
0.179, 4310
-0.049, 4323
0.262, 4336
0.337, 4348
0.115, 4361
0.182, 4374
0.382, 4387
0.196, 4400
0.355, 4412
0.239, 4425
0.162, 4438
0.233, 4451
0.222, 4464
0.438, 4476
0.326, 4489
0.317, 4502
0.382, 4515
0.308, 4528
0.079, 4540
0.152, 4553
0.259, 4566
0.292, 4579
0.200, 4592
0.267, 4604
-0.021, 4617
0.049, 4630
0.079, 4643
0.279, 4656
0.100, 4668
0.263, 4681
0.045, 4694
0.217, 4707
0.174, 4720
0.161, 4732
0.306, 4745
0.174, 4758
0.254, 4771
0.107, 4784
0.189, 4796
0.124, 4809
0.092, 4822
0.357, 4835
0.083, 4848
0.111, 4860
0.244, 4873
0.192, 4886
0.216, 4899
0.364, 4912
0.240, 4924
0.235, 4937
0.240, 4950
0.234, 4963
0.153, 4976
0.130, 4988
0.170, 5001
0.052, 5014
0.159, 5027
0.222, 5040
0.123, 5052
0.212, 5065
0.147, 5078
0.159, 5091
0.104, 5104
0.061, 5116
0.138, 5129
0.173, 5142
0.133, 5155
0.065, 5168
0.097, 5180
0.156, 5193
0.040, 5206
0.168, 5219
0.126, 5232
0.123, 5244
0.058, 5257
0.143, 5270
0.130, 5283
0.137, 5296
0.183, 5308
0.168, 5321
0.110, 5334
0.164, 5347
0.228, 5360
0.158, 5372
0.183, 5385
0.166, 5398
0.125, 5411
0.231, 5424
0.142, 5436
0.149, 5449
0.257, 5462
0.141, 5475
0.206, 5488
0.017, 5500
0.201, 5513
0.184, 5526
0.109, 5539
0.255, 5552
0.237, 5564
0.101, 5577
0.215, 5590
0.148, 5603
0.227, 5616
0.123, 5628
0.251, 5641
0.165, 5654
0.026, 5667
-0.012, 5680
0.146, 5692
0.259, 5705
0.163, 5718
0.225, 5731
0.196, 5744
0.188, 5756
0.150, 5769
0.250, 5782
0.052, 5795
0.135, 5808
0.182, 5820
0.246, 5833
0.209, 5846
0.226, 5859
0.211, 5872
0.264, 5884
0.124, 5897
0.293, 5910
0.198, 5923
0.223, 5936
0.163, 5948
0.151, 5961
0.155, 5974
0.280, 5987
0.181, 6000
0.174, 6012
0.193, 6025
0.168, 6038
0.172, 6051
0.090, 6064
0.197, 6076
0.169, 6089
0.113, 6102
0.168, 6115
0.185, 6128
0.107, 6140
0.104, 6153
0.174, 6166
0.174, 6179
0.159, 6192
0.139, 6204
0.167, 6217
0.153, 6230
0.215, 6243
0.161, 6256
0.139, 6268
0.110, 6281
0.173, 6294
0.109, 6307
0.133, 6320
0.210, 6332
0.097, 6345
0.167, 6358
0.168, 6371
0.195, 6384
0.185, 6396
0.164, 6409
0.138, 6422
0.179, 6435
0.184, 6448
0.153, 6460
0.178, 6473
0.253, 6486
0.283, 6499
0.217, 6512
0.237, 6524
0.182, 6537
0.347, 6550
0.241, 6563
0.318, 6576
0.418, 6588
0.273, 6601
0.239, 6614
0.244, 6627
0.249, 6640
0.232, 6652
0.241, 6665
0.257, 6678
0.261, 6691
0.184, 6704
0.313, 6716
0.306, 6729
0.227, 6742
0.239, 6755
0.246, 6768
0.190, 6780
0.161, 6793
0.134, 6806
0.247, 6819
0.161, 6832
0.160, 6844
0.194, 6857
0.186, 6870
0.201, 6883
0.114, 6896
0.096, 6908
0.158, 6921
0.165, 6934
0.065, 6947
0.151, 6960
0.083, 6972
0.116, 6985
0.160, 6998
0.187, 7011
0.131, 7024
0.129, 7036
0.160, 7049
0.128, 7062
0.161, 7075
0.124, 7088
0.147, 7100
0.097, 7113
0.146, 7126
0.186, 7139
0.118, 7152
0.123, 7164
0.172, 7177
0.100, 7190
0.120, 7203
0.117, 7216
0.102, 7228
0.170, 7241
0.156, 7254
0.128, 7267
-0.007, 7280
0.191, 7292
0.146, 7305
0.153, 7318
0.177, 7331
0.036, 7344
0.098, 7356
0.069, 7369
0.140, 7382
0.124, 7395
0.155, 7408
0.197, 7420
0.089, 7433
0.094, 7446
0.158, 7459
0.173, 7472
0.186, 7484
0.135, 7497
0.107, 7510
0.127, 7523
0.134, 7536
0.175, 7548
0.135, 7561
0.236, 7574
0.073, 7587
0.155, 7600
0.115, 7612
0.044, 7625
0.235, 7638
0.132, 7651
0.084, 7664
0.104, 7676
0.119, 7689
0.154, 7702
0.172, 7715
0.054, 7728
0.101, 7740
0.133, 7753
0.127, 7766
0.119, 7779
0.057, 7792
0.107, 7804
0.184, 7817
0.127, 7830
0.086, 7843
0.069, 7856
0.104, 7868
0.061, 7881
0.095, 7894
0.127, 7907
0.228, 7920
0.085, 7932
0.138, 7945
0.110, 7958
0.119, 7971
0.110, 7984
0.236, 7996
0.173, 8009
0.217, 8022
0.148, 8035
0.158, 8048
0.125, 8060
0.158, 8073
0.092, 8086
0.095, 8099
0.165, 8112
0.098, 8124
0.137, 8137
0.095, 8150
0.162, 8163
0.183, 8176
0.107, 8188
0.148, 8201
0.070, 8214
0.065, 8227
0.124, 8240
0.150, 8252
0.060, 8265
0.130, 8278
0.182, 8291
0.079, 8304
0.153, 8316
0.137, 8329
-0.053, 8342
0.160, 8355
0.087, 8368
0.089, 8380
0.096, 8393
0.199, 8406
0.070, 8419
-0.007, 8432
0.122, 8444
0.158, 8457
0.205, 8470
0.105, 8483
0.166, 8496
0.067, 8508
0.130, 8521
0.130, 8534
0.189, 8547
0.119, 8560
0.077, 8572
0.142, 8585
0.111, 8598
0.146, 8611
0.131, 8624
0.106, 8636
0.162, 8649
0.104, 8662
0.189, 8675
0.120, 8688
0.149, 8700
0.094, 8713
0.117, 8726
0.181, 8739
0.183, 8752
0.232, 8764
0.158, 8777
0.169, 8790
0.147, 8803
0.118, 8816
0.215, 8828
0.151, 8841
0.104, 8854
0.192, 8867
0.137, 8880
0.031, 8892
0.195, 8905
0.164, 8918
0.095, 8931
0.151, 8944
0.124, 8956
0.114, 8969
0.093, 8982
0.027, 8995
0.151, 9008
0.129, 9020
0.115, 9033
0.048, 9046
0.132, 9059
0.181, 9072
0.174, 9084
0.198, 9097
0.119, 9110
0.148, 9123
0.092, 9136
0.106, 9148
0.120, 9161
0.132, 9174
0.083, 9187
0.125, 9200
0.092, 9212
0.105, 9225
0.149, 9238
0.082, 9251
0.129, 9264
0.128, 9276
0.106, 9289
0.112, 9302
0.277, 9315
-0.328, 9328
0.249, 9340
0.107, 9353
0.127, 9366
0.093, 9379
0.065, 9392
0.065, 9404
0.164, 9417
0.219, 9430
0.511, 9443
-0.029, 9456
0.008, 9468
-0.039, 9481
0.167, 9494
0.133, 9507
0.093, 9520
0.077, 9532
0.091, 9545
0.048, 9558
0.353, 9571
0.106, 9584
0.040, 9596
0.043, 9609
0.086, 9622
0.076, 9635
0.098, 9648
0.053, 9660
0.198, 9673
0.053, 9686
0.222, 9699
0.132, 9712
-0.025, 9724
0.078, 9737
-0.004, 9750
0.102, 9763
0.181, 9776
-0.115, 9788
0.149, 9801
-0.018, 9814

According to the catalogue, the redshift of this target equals 1.352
